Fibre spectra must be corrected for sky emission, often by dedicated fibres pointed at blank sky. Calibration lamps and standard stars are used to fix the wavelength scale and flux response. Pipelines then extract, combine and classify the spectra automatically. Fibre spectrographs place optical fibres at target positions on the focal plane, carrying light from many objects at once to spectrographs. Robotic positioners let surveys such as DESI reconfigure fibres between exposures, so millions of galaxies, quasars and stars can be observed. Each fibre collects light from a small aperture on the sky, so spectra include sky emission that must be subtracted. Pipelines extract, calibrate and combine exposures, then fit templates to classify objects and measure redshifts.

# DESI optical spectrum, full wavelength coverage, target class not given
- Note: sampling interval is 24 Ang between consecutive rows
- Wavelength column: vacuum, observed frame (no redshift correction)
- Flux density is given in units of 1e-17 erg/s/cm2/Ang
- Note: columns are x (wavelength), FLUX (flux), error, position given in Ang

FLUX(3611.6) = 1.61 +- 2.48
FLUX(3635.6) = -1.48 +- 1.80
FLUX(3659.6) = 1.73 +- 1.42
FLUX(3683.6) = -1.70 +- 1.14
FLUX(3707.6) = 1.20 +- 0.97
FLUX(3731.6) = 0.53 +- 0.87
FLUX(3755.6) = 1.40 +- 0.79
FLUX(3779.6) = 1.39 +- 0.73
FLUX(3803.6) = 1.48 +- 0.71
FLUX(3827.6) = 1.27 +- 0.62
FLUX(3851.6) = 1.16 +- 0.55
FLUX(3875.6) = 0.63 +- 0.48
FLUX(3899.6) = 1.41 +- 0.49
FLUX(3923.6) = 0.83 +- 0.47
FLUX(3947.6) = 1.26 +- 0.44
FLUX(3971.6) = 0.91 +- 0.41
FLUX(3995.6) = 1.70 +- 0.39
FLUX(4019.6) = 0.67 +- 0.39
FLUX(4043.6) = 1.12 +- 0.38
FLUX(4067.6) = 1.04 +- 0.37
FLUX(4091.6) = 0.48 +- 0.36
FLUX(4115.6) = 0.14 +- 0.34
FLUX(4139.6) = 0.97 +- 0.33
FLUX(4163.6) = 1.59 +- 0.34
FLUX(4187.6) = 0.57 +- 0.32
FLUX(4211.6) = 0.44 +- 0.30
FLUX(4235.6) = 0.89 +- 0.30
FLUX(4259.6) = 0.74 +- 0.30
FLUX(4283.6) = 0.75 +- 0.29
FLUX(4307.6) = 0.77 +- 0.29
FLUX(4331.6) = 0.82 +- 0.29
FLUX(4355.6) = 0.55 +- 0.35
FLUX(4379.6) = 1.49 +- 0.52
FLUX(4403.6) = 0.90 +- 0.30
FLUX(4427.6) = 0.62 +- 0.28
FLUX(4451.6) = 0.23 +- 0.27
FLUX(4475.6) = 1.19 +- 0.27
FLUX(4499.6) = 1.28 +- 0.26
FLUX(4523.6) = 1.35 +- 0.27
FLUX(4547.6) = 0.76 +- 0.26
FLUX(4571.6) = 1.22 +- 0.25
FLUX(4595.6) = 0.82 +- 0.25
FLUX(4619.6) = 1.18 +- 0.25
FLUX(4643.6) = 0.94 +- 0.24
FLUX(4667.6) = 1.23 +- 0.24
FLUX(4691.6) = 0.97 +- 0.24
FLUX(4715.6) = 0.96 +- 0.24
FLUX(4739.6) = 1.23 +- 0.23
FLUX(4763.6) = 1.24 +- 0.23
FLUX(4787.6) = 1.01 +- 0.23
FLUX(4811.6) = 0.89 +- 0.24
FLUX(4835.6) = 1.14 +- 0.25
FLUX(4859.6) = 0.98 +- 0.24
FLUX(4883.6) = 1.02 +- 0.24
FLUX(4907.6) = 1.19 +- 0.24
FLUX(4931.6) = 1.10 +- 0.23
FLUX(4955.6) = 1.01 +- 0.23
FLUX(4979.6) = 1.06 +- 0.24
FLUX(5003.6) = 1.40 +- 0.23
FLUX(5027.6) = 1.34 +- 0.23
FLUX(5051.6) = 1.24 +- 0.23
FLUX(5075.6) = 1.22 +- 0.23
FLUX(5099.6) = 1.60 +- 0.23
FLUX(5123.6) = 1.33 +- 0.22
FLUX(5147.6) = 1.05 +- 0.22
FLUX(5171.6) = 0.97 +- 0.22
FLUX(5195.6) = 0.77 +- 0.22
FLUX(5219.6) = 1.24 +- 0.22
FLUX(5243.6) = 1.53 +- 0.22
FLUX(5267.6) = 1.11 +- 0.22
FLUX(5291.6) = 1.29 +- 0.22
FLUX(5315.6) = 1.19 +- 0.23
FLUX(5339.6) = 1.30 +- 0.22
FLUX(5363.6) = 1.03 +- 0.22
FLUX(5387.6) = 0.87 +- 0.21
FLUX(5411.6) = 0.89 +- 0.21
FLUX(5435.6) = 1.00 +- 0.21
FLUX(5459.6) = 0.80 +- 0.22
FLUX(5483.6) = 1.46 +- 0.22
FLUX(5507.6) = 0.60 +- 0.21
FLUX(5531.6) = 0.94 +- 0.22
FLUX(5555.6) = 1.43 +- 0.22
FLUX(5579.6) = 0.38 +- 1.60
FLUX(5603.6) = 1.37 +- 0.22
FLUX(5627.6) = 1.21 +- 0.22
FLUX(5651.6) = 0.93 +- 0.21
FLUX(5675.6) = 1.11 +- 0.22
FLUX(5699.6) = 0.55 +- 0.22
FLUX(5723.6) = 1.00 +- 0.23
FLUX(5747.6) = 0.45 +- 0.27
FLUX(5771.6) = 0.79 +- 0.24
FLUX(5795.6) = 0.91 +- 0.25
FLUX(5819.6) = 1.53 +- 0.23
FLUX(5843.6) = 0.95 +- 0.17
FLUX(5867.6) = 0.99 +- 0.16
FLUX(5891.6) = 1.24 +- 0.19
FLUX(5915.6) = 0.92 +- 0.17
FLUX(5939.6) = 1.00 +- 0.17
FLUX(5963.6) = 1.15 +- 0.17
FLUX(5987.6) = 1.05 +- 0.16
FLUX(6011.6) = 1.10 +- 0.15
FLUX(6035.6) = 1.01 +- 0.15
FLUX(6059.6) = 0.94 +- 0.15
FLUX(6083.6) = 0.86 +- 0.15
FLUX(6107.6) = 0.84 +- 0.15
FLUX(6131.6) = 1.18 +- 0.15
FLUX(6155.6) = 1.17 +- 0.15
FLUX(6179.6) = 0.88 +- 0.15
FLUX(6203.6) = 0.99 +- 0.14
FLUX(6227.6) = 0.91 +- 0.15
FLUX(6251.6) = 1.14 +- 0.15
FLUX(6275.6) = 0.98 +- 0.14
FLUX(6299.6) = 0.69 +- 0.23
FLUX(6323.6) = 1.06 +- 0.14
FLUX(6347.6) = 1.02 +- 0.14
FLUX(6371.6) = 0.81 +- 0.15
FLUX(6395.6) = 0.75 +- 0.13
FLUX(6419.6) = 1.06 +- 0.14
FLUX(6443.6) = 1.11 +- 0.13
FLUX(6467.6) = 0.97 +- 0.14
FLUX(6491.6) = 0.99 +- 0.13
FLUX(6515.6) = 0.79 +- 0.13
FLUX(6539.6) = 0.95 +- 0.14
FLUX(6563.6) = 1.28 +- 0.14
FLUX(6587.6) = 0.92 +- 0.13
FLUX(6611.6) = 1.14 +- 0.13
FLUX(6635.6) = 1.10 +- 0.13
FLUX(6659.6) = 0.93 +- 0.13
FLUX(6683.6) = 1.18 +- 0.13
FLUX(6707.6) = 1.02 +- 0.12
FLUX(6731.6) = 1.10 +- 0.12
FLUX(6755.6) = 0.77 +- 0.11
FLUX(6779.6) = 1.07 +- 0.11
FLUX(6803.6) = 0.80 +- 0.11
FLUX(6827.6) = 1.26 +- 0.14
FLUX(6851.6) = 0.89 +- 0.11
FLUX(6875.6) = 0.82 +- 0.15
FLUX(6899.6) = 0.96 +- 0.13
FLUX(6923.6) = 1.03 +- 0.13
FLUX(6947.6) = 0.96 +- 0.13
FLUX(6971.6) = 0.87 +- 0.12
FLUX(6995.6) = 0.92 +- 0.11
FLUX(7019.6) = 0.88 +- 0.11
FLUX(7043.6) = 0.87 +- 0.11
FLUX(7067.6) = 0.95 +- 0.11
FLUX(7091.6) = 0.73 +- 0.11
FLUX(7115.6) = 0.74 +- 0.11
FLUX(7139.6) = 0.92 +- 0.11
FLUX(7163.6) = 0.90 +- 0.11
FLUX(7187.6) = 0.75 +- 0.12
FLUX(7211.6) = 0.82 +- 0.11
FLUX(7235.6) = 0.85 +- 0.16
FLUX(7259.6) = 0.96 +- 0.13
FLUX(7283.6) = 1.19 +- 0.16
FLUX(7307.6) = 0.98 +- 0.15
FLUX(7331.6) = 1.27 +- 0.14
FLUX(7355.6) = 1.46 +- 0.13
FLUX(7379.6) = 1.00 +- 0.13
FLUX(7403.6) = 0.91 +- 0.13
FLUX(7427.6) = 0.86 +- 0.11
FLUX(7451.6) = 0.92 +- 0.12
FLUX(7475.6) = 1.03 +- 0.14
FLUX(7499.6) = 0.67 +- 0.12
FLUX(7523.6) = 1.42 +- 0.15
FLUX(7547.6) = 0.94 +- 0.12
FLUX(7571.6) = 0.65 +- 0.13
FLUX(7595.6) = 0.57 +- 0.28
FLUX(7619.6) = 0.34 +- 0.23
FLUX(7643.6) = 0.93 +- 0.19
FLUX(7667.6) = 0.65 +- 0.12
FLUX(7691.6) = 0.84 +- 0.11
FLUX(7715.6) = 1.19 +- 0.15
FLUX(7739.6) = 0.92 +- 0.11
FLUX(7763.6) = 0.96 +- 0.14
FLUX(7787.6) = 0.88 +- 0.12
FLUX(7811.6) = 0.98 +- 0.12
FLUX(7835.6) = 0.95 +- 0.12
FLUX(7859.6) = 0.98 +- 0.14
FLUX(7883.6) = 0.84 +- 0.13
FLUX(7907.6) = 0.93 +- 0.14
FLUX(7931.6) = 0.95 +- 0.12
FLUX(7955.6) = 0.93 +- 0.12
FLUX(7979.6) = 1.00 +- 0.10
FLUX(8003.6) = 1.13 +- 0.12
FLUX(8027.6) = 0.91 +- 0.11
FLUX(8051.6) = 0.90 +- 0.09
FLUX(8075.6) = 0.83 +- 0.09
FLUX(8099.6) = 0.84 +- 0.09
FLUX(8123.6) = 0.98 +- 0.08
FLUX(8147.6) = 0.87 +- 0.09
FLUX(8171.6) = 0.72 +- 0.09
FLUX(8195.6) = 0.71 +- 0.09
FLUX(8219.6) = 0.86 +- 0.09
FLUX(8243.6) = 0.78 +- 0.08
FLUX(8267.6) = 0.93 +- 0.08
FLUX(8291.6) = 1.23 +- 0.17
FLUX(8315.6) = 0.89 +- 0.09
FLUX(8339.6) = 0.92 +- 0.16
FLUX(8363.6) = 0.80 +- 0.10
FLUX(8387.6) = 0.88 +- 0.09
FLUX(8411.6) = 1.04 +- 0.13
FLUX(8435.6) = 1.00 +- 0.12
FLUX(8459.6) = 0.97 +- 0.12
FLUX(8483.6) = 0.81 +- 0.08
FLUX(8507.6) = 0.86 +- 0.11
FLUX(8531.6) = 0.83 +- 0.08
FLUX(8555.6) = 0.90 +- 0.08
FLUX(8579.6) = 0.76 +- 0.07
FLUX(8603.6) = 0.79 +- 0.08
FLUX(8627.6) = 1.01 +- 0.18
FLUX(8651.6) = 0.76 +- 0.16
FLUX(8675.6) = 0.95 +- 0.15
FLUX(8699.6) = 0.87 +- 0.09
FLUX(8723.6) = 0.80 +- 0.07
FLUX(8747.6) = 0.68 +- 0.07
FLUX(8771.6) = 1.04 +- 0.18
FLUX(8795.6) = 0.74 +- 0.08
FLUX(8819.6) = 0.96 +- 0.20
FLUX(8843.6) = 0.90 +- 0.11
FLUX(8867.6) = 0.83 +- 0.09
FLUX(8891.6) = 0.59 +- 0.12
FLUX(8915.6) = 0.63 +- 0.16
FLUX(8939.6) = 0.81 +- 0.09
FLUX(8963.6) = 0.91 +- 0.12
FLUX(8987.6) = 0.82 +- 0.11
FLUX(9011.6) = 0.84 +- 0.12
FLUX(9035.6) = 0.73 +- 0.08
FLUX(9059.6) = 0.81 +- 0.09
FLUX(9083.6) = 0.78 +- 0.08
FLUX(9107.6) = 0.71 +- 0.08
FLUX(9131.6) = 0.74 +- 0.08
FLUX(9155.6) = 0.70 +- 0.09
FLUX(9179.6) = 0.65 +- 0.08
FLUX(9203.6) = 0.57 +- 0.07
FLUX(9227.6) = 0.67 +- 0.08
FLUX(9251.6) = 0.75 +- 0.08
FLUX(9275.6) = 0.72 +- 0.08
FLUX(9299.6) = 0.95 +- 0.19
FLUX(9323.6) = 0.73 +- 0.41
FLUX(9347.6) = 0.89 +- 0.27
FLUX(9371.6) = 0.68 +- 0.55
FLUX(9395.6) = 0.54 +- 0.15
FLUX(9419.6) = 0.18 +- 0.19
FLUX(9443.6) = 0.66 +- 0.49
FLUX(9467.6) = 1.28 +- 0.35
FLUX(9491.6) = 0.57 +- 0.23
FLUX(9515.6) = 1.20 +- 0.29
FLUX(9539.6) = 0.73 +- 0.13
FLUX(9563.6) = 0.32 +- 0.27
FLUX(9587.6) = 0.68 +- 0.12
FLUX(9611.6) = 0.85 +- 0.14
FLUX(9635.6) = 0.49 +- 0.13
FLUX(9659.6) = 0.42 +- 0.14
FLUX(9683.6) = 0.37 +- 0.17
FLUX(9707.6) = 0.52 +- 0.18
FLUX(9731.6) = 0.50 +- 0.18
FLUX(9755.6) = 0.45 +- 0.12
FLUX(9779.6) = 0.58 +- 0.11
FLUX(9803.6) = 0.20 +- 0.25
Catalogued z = 0.119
